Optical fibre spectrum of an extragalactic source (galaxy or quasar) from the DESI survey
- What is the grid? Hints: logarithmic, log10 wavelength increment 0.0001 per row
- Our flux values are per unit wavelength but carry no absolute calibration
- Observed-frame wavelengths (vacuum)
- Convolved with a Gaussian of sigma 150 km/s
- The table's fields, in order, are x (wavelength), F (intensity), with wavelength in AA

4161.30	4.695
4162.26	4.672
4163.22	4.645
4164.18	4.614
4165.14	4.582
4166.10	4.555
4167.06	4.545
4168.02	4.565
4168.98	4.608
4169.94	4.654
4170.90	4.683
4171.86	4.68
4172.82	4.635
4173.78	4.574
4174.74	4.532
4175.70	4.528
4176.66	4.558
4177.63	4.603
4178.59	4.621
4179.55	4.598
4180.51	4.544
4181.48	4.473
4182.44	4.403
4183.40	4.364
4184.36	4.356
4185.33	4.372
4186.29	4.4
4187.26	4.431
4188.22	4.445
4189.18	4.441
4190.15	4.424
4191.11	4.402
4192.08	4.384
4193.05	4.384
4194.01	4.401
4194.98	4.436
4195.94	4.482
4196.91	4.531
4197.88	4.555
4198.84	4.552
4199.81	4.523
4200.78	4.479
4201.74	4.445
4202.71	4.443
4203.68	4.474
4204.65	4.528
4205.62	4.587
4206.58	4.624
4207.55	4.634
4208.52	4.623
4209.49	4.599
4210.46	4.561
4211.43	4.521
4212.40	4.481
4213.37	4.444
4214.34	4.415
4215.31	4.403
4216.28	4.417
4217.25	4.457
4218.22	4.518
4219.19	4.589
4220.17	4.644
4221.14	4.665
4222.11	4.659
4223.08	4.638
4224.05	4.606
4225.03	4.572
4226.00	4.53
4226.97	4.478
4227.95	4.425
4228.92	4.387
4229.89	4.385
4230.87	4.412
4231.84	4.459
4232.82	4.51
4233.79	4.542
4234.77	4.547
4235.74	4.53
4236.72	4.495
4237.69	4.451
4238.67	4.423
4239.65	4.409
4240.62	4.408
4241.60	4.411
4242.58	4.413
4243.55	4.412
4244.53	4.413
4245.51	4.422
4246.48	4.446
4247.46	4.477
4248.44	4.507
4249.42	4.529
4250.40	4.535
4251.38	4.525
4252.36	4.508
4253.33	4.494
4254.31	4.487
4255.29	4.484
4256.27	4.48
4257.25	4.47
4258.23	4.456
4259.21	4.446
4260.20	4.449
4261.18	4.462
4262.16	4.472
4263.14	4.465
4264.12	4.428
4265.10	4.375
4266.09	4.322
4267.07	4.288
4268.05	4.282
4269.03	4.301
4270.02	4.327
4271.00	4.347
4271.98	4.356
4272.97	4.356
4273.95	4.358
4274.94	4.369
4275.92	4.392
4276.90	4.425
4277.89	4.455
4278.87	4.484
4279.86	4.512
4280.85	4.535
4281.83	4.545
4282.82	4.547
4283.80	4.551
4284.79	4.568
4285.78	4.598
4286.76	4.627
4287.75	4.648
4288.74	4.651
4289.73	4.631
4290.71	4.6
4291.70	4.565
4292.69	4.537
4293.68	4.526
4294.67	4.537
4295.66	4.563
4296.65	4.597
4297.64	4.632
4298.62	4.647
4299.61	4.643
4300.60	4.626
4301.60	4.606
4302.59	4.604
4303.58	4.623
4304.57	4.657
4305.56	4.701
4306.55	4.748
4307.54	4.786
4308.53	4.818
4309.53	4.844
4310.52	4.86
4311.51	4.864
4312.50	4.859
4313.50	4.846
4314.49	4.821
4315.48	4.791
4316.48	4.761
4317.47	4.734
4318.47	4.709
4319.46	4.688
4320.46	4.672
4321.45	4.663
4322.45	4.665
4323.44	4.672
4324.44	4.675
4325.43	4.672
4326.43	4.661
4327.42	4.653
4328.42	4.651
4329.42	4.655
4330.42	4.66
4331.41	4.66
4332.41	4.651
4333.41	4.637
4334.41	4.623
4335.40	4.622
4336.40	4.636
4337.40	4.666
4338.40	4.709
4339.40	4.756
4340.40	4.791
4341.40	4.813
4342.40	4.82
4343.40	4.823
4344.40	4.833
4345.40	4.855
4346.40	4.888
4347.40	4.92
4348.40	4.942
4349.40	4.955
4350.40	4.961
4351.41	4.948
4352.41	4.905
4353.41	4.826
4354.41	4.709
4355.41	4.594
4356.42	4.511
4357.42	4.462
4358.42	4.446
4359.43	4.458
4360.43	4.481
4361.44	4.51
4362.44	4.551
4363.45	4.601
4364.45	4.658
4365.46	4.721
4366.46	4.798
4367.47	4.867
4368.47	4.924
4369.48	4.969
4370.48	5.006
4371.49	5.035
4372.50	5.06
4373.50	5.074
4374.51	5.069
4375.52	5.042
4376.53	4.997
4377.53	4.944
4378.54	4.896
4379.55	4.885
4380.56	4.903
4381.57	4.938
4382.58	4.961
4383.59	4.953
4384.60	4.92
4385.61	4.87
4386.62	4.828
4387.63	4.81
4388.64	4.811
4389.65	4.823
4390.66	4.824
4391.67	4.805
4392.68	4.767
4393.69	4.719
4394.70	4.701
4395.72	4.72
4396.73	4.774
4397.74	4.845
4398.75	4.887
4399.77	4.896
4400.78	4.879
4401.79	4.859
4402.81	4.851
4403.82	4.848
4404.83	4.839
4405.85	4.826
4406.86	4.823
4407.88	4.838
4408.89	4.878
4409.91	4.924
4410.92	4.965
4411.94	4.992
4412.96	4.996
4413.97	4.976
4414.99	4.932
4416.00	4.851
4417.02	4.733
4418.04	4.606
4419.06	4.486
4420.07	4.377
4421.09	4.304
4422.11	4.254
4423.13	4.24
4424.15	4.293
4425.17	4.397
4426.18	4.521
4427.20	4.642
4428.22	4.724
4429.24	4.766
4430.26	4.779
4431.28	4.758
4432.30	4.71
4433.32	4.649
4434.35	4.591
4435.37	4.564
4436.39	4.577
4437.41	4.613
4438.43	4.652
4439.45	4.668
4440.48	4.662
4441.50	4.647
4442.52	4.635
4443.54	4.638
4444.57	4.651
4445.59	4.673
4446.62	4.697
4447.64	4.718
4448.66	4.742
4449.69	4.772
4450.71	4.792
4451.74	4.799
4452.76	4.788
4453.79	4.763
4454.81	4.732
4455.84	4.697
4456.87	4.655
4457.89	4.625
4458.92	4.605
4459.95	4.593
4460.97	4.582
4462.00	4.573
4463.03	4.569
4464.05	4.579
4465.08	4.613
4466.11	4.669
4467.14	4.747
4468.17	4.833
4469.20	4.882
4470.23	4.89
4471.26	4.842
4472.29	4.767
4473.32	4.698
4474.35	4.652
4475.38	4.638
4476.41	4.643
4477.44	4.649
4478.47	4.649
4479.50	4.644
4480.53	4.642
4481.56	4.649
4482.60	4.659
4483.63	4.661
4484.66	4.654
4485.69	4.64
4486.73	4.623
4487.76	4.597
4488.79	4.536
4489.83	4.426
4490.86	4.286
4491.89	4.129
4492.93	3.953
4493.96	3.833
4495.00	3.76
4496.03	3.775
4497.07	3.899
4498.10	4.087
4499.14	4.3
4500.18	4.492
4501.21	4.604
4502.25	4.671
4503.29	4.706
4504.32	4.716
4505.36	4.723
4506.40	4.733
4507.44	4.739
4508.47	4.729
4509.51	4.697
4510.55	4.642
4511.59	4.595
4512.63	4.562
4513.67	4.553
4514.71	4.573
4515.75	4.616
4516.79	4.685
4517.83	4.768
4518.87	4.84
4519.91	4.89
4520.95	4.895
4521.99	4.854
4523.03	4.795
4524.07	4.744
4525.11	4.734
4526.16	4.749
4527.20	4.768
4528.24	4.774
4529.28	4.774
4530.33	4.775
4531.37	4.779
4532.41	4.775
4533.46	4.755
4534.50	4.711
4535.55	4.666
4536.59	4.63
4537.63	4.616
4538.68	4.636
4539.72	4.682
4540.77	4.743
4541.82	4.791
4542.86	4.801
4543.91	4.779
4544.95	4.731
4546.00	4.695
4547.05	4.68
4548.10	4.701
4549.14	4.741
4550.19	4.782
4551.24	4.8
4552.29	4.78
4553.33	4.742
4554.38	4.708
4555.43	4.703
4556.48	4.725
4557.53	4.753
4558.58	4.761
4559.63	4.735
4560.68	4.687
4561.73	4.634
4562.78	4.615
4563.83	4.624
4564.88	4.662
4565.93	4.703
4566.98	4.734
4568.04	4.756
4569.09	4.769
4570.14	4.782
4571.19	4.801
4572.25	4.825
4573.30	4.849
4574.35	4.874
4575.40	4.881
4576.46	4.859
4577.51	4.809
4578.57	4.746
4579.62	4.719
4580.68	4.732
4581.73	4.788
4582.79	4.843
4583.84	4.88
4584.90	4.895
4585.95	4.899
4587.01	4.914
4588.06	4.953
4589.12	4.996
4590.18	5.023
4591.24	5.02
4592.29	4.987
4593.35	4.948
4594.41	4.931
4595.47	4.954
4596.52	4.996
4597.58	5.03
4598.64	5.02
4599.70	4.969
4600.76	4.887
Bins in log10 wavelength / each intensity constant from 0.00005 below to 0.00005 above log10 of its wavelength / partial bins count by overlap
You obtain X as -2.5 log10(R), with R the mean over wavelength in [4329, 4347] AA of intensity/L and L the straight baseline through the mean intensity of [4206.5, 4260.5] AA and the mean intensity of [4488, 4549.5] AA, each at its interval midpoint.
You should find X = -0.05 mag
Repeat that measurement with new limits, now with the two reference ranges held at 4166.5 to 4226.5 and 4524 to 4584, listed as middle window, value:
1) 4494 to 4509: 0.07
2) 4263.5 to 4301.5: 0.02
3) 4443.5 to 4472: 0.00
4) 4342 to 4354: -0.06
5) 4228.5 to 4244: 0.02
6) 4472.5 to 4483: 0.01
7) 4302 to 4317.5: -0.04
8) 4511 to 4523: 0.00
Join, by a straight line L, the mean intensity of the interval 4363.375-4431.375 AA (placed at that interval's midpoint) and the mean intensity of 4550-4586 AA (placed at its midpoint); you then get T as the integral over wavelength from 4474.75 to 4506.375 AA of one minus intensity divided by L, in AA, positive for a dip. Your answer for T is 2.2 AA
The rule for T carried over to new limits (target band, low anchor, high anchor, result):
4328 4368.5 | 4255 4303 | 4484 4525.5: -1.9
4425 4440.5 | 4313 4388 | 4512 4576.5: 0.4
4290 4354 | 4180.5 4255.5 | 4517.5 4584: -2.2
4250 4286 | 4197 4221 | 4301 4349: 1.5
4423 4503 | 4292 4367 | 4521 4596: 2.9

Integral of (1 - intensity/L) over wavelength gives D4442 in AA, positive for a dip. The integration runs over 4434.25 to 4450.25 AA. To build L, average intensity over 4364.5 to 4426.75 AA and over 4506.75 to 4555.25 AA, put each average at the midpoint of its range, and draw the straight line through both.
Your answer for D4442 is 0.4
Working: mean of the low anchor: 4.81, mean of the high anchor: 4.73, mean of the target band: 4.66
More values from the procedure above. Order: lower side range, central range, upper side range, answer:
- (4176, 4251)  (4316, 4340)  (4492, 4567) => -0.69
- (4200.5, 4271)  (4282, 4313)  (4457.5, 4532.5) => -1.00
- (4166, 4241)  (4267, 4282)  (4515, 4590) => 0.54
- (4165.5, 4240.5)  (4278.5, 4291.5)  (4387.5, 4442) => 0.04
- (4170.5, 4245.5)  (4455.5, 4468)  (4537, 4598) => 0.21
